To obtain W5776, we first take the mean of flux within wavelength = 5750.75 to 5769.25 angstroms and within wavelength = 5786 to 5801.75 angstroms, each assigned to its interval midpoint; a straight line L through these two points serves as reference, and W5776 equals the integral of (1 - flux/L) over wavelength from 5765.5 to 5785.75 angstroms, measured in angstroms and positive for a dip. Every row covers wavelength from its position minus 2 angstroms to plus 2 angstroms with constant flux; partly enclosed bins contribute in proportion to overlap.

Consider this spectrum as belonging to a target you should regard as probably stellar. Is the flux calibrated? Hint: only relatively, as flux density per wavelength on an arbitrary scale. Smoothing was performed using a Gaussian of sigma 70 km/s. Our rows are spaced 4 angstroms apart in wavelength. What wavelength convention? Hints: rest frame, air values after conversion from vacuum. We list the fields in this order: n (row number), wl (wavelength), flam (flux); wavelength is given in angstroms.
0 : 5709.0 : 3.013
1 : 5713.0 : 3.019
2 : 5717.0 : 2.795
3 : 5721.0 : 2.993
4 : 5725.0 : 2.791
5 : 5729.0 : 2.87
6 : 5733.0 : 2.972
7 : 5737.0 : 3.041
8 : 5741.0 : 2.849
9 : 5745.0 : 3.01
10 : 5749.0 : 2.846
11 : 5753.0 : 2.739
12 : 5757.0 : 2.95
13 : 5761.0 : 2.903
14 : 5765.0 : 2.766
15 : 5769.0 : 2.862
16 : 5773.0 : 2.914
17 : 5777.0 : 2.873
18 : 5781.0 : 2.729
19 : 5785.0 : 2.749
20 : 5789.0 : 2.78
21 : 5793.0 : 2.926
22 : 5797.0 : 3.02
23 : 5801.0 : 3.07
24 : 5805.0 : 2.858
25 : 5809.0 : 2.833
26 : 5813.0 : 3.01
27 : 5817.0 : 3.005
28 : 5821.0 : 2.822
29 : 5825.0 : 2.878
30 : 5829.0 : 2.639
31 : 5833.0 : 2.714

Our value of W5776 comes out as 0.39 angstroms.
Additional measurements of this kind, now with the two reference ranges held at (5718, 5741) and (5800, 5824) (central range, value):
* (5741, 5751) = 0.0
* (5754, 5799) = 1.0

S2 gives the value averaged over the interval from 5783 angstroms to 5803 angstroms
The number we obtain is 2.91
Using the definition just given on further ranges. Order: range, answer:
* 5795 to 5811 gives 2.95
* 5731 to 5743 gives 2.95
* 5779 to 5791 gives 2.75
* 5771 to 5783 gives 2.84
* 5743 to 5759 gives 2.89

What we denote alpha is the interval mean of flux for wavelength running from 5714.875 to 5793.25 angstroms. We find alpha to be 2.87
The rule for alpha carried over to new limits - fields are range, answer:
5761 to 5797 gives 2.84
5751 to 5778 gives 2.86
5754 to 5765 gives 2.88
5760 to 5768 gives 2.83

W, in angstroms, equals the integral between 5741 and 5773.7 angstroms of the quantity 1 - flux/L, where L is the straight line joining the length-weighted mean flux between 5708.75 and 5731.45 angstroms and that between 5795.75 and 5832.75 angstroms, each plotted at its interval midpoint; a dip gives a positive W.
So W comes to 0.3 angstroms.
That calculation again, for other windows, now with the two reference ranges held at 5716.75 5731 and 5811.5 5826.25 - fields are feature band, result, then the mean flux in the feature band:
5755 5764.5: 0.0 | 2.9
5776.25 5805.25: 0.3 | 2.88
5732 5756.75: -0.2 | 2.91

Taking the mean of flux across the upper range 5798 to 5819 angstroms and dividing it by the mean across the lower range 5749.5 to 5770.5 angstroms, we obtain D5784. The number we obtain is 1.04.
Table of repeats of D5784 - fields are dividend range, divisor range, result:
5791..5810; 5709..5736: 1.01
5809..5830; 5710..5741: 0.98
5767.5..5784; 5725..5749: 0.97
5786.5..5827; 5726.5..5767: 1.01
